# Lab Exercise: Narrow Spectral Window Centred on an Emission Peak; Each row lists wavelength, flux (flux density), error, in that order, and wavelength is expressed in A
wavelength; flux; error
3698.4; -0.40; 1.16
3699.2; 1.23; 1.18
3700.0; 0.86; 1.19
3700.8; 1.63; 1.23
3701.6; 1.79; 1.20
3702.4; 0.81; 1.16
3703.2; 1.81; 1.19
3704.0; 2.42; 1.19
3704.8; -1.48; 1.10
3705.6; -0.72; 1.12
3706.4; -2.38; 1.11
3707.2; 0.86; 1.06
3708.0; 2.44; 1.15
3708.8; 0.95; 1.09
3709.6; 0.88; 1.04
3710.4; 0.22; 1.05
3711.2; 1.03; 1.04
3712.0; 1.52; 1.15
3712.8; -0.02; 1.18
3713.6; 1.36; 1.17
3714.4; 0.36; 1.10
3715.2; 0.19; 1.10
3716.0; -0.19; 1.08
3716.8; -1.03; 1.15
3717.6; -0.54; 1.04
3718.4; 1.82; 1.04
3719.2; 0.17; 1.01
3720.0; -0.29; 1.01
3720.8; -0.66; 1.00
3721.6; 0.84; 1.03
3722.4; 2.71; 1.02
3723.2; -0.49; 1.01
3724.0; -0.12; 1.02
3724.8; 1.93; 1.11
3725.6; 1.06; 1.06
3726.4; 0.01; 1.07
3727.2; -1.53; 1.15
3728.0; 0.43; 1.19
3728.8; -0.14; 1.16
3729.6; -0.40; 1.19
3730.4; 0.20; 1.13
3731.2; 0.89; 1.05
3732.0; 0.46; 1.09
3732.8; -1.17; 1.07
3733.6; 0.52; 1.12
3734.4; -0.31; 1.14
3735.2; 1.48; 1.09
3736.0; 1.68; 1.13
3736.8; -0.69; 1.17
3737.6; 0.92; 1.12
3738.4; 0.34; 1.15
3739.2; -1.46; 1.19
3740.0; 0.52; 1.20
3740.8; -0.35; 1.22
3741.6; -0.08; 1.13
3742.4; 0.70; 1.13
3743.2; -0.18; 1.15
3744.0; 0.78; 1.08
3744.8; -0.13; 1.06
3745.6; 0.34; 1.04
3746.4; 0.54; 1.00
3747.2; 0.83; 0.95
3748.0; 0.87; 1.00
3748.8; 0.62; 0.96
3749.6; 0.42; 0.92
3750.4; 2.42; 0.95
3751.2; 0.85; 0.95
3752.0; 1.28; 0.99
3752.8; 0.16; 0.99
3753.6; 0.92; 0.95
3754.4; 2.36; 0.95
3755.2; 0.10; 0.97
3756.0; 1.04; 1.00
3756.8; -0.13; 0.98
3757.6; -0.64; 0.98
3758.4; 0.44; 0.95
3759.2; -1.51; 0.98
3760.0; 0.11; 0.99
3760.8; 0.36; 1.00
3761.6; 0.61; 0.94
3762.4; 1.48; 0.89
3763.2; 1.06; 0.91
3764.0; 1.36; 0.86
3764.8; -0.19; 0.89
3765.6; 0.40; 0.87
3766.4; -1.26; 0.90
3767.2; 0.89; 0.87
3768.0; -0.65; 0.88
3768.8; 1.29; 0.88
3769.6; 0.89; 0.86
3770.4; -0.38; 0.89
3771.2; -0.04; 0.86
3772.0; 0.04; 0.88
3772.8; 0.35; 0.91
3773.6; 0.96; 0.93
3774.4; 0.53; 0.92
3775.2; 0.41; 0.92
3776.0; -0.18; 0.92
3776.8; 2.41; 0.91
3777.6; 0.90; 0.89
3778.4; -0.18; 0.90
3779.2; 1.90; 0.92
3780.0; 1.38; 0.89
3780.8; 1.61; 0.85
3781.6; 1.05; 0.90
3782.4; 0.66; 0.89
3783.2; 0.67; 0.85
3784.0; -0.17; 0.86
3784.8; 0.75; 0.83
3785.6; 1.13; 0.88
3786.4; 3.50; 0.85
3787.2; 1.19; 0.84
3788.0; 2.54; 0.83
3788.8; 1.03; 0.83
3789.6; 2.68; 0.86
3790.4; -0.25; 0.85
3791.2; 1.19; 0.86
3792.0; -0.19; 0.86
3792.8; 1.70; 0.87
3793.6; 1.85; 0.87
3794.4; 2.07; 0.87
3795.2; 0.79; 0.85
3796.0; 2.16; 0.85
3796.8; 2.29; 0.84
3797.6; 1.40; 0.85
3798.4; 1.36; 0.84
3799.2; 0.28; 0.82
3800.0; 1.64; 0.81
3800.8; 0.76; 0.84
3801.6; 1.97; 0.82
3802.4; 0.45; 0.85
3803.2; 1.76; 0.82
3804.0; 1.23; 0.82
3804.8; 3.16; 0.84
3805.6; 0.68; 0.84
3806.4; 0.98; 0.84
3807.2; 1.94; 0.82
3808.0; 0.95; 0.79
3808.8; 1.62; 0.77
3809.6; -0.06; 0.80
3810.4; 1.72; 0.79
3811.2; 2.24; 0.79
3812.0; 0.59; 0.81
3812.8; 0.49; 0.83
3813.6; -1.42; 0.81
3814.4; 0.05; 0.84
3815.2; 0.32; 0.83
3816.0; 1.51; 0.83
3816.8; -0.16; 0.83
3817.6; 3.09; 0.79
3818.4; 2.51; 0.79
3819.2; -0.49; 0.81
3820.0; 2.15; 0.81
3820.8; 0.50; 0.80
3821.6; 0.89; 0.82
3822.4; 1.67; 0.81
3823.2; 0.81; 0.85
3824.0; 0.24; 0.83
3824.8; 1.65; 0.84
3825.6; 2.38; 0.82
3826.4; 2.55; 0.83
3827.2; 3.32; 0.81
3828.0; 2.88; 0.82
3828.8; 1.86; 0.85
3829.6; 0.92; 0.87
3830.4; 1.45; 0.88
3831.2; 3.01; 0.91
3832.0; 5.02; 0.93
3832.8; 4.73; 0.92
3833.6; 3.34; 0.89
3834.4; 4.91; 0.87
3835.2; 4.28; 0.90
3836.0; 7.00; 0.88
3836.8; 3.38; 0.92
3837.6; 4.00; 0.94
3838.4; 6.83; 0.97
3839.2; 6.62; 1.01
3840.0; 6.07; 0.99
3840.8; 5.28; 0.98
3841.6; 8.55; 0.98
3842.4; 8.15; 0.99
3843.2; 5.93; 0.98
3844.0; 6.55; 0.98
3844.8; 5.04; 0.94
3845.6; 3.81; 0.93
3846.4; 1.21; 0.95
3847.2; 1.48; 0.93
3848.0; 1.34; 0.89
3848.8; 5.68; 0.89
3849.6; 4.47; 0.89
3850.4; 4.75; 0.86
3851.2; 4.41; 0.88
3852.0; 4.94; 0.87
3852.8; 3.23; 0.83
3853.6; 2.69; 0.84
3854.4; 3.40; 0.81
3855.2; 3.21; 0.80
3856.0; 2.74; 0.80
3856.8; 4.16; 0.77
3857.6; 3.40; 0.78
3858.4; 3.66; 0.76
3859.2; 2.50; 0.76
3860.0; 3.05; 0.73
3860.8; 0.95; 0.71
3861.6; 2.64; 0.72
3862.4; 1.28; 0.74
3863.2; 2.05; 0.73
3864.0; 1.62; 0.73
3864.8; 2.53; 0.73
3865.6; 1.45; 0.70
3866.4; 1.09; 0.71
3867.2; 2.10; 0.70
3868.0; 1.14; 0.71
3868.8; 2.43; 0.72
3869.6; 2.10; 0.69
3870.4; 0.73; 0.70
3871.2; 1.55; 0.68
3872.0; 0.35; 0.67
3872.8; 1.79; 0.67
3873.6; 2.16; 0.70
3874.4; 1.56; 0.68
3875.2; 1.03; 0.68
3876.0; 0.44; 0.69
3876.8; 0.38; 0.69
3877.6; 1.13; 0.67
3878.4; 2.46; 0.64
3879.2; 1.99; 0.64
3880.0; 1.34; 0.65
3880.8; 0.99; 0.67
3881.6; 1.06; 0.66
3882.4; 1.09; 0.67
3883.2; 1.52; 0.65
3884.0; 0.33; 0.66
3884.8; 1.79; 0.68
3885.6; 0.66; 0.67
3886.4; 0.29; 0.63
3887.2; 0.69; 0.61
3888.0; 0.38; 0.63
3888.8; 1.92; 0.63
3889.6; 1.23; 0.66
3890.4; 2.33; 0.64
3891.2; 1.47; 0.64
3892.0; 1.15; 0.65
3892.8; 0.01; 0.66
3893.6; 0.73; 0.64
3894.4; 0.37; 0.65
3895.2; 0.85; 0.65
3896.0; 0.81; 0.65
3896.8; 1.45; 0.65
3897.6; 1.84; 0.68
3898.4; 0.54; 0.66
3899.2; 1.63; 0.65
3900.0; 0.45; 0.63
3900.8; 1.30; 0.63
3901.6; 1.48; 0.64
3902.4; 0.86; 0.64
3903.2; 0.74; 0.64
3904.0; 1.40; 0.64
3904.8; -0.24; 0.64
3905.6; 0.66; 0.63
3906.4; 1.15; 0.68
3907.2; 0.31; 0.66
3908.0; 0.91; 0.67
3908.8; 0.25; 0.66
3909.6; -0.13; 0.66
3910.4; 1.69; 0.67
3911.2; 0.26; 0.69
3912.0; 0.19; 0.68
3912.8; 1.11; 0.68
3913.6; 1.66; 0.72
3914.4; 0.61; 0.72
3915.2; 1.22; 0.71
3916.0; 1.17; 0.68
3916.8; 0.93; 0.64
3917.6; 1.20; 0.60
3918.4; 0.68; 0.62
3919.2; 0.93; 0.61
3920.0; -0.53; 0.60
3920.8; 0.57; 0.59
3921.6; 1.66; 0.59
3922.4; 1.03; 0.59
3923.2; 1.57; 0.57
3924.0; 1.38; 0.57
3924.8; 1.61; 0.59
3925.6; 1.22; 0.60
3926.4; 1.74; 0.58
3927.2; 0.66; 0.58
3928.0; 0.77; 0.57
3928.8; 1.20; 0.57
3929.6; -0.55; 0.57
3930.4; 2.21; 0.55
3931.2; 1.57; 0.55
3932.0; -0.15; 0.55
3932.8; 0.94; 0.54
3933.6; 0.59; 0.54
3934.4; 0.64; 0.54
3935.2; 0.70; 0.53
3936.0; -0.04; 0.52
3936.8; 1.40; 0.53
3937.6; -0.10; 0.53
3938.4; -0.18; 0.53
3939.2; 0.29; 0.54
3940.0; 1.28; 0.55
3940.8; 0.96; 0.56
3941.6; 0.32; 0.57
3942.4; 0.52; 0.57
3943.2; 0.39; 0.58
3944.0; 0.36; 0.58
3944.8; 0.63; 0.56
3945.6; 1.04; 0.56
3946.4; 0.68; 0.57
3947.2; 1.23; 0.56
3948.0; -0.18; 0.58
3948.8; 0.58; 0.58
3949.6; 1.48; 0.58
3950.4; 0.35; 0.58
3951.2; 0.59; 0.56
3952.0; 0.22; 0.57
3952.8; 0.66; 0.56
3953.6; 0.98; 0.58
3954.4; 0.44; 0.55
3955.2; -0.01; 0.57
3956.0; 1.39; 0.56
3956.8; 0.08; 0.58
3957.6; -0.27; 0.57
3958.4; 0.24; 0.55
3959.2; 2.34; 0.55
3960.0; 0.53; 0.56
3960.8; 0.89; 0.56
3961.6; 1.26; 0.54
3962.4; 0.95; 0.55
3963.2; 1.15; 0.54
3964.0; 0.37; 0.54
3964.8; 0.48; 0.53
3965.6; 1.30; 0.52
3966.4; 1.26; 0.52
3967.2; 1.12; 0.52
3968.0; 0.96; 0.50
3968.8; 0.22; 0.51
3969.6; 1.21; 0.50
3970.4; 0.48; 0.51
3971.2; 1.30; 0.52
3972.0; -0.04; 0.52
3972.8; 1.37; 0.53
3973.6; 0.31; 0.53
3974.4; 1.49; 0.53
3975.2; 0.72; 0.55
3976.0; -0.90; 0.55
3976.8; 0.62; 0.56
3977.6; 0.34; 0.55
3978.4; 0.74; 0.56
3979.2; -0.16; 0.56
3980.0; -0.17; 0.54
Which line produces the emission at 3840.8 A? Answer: Ly-alpha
